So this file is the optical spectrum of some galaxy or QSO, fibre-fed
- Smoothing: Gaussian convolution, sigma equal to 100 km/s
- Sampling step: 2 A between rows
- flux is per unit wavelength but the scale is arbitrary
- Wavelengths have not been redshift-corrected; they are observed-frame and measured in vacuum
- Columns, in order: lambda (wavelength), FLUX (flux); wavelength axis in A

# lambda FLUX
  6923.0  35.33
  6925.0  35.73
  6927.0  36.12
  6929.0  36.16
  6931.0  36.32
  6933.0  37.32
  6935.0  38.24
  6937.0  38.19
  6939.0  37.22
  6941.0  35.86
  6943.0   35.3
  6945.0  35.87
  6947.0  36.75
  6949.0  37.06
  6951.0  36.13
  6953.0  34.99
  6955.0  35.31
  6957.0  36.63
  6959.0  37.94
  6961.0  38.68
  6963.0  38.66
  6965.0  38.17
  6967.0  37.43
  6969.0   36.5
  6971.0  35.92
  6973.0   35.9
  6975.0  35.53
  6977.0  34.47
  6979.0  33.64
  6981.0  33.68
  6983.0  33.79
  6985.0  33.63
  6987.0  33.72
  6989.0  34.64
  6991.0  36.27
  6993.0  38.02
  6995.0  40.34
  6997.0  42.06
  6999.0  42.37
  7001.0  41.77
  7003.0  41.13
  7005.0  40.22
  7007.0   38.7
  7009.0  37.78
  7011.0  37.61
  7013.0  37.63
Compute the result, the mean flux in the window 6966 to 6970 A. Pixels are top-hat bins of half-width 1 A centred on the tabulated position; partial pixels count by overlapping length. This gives 37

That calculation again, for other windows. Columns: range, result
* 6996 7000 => 42.2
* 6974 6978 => 35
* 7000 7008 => 40.5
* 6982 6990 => 33.9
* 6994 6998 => 41.2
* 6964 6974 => 36.8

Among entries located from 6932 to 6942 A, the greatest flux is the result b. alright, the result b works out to 38.24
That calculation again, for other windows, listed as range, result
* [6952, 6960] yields 37.94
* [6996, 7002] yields 42.37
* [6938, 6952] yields 37.22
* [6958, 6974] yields 38.68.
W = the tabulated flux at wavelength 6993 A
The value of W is 38.02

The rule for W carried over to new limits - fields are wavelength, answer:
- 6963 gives 38.66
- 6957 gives 36.63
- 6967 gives 37.43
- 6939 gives 37.22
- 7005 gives 40.22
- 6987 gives 33.72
